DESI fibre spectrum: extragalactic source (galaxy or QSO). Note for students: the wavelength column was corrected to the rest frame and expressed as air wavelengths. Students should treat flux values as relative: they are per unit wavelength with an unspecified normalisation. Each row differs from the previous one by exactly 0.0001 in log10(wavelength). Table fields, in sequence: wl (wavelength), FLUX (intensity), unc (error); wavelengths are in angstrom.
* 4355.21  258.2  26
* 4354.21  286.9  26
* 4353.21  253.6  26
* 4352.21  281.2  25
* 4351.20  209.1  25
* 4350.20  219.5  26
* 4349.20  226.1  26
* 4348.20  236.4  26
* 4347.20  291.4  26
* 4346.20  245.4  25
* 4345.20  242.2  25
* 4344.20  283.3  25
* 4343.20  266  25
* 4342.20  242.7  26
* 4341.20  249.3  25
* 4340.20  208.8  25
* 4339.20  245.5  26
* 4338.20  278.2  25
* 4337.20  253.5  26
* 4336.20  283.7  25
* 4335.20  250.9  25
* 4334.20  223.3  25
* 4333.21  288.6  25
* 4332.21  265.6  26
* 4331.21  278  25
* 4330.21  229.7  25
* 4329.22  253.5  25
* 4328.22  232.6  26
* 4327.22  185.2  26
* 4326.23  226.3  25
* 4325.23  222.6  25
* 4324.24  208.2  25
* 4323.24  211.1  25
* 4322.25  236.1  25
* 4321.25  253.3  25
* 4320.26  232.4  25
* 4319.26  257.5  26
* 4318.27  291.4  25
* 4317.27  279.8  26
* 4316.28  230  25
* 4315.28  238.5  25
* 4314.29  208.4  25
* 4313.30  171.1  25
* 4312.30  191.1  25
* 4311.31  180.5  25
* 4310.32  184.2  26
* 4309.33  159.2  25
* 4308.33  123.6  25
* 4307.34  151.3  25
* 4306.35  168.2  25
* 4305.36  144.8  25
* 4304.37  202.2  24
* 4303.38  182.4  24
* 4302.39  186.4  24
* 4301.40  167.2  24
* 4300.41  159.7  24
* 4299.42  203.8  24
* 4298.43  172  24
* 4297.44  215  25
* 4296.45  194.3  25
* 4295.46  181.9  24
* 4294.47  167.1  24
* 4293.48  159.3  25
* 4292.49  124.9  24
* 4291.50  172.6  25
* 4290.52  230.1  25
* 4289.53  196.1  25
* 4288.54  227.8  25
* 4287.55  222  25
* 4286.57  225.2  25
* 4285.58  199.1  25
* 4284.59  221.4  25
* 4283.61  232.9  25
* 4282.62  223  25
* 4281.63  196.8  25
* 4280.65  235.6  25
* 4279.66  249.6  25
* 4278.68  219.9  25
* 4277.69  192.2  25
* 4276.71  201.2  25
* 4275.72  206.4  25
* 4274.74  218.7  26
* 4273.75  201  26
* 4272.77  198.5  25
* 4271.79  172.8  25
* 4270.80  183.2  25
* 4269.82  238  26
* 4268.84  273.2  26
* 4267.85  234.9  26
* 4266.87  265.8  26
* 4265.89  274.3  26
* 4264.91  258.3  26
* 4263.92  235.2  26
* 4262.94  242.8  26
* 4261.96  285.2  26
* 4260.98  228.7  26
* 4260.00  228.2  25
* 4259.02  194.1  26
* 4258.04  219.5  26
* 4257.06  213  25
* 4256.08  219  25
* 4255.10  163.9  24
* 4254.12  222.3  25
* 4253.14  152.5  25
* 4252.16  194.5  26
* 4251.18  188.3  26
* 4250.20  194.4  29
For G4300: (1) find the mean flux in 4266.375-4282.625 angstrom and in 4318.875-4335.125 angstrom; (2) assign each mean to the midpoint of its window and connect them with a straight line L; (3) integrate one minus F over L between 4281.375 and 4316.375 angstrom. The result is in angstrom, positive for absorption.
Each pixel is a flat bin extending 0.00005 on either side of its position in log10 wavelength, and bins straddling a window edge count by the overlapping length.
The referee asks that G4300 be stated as 5.9 angstrom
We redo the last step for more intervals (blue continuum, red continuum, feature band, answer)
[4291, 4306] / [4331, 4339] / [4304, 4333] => 1.3 angstrom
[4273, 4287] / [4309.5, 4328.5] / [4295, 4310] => 3.1 angstrom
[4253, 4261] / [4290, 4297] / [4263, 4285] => -3.7 angstrom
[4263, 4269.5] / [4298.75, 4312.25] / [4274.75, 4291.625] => 0.2 angstrom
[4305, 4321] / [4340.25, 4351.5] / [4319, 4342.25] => -1.7 angstrom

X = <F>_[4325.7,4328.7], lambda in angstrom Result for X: 215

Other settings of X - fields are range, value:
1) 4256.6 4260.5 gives 214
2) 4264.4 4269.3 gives 261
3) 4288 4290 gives 212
